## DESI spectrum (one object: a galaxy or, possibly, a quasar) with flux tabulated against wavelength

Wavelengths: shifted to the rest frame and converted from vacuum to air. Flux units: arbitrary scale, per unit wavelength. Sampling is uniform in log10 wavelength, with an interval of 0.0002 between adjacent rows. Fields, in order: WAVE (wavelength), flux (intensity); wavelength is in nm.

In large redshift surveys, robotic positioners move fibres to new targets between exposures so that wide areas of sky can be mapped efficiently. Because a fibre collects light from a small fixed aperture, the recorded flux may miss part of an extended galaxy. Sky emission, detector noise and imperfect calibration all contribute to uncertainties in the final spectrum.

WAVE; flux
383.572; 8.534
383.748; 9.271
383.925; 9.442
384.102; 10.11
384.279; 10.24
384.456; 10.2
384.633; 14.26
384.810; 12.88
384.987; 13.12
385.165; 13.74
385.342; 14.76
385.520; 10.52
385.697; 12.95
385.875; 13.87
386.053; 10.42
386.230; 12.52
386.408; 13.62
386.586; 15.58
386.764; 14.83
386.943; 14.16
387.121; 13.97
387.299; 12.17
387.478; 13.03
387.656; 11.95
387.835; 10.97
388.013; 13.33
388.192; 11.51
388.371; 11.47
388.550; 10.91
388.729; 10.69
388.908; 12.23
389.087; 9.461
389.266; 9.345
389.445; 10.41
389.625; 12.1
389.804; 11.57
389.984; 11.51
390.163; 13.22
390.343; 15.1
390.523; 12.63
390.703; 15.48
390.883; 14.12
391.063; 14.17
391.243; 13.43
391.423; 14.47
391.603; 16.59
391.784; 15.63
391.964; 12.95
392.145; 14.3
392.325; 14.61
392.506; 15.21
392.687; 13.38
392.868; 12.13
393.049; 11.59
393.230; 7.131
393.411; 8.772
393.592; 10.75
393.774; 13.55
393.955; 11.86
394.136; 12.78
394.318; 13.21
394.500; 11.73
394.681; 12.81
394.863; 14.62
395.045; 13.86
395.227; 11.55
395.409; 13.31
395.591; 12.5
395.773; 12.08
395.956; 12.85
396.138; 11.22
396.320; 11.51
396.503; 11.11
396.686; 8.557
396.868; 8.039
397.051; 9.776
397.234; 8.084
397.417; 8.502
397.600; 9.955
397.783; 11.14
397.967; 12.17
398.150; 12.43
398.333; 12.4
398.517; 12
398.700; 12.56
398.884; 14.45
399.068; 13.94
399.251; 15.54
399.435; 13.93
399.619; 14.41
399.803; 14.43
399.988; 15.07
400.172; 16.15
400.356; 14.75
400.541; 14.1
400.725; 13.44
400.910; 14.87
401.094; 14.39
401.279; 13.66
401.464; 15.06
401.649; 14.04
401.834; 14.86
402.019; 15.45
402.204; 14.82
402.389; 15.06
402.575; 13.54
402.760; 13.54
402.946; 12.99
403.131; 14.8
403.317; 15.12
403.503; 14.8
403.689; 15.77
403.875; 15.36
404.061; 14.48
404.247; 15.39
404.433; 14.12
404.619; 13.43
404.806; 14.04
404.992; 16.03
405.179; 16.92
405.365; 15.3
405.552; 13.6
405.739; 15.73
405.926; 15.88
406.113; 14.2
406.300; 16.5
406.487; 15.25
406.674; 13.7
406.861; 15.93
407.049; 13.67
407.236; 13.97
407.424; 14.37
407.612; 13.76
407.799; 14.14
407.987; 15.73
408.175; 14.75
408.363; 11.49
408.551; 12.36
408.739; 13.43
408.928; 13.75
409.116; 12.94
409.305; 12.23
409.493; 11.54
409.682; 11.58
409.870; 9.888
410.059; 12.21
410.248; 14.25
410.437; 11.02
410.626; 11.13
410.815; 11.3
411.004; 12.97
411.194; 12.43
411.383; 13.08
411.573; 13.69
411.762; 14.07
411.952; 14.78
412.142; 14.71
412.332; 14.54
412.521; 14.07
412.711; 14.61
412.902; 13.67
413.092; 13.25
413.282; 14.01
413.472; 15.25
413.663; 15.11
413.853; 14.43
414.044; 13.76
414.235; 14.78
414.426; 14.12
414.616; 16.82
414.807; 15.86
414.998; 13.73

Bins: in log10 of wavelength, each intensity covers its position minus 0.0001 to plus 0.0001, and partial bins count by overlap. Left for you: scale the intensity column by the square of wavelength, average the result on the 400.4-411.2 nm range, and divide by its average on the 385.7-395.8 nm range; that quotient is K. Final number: 1.19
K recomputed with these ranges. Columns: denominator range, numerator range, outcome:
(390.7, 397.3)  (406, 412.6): 1.17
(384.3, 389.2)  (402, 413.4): 1.24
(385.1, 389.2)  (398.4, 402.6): 1.23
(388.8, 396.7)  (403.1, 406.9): 1.27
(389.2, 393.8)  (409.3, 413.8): 1.13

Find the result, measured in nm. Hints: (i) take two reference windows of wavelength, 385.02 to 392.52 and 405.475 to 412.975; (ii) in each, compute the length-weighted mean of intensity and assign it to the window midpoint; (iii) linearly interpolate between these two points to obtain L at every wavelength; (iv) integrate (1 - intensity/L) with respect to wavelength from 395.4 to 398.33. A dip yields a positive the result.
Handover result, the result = 0.533 nm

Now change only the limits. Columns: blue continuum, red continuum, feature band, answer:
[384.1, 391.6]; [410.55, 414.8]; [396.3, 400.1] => 0.364 nm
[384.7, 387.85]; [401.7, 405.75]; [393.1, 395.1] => 0.286 nm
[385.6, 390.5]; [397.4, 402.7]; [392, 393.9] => 0.111 nm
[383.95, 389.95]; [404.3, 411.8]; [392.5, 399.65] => 0.525 nm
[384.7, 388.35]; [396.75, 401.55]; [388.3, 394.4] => 0.179 nm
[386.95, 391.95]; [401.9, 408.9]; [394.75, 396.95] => 0.268 nm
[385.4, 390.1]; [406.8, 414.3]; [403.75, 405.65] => -0.257 nm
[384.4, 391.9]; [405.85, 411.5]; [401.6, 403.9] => -0.252 nm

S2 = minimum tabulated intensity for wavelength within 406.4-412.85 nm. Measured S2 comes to 9.888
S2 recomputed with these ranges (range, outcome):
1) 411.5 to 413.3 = 13.25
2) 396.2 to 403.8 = 8.039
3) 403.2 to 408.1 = 13.43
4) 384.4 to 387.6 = 10.2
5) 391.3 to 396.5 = 7.131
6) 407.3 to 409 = 11.49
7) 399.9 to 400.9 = 13.44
